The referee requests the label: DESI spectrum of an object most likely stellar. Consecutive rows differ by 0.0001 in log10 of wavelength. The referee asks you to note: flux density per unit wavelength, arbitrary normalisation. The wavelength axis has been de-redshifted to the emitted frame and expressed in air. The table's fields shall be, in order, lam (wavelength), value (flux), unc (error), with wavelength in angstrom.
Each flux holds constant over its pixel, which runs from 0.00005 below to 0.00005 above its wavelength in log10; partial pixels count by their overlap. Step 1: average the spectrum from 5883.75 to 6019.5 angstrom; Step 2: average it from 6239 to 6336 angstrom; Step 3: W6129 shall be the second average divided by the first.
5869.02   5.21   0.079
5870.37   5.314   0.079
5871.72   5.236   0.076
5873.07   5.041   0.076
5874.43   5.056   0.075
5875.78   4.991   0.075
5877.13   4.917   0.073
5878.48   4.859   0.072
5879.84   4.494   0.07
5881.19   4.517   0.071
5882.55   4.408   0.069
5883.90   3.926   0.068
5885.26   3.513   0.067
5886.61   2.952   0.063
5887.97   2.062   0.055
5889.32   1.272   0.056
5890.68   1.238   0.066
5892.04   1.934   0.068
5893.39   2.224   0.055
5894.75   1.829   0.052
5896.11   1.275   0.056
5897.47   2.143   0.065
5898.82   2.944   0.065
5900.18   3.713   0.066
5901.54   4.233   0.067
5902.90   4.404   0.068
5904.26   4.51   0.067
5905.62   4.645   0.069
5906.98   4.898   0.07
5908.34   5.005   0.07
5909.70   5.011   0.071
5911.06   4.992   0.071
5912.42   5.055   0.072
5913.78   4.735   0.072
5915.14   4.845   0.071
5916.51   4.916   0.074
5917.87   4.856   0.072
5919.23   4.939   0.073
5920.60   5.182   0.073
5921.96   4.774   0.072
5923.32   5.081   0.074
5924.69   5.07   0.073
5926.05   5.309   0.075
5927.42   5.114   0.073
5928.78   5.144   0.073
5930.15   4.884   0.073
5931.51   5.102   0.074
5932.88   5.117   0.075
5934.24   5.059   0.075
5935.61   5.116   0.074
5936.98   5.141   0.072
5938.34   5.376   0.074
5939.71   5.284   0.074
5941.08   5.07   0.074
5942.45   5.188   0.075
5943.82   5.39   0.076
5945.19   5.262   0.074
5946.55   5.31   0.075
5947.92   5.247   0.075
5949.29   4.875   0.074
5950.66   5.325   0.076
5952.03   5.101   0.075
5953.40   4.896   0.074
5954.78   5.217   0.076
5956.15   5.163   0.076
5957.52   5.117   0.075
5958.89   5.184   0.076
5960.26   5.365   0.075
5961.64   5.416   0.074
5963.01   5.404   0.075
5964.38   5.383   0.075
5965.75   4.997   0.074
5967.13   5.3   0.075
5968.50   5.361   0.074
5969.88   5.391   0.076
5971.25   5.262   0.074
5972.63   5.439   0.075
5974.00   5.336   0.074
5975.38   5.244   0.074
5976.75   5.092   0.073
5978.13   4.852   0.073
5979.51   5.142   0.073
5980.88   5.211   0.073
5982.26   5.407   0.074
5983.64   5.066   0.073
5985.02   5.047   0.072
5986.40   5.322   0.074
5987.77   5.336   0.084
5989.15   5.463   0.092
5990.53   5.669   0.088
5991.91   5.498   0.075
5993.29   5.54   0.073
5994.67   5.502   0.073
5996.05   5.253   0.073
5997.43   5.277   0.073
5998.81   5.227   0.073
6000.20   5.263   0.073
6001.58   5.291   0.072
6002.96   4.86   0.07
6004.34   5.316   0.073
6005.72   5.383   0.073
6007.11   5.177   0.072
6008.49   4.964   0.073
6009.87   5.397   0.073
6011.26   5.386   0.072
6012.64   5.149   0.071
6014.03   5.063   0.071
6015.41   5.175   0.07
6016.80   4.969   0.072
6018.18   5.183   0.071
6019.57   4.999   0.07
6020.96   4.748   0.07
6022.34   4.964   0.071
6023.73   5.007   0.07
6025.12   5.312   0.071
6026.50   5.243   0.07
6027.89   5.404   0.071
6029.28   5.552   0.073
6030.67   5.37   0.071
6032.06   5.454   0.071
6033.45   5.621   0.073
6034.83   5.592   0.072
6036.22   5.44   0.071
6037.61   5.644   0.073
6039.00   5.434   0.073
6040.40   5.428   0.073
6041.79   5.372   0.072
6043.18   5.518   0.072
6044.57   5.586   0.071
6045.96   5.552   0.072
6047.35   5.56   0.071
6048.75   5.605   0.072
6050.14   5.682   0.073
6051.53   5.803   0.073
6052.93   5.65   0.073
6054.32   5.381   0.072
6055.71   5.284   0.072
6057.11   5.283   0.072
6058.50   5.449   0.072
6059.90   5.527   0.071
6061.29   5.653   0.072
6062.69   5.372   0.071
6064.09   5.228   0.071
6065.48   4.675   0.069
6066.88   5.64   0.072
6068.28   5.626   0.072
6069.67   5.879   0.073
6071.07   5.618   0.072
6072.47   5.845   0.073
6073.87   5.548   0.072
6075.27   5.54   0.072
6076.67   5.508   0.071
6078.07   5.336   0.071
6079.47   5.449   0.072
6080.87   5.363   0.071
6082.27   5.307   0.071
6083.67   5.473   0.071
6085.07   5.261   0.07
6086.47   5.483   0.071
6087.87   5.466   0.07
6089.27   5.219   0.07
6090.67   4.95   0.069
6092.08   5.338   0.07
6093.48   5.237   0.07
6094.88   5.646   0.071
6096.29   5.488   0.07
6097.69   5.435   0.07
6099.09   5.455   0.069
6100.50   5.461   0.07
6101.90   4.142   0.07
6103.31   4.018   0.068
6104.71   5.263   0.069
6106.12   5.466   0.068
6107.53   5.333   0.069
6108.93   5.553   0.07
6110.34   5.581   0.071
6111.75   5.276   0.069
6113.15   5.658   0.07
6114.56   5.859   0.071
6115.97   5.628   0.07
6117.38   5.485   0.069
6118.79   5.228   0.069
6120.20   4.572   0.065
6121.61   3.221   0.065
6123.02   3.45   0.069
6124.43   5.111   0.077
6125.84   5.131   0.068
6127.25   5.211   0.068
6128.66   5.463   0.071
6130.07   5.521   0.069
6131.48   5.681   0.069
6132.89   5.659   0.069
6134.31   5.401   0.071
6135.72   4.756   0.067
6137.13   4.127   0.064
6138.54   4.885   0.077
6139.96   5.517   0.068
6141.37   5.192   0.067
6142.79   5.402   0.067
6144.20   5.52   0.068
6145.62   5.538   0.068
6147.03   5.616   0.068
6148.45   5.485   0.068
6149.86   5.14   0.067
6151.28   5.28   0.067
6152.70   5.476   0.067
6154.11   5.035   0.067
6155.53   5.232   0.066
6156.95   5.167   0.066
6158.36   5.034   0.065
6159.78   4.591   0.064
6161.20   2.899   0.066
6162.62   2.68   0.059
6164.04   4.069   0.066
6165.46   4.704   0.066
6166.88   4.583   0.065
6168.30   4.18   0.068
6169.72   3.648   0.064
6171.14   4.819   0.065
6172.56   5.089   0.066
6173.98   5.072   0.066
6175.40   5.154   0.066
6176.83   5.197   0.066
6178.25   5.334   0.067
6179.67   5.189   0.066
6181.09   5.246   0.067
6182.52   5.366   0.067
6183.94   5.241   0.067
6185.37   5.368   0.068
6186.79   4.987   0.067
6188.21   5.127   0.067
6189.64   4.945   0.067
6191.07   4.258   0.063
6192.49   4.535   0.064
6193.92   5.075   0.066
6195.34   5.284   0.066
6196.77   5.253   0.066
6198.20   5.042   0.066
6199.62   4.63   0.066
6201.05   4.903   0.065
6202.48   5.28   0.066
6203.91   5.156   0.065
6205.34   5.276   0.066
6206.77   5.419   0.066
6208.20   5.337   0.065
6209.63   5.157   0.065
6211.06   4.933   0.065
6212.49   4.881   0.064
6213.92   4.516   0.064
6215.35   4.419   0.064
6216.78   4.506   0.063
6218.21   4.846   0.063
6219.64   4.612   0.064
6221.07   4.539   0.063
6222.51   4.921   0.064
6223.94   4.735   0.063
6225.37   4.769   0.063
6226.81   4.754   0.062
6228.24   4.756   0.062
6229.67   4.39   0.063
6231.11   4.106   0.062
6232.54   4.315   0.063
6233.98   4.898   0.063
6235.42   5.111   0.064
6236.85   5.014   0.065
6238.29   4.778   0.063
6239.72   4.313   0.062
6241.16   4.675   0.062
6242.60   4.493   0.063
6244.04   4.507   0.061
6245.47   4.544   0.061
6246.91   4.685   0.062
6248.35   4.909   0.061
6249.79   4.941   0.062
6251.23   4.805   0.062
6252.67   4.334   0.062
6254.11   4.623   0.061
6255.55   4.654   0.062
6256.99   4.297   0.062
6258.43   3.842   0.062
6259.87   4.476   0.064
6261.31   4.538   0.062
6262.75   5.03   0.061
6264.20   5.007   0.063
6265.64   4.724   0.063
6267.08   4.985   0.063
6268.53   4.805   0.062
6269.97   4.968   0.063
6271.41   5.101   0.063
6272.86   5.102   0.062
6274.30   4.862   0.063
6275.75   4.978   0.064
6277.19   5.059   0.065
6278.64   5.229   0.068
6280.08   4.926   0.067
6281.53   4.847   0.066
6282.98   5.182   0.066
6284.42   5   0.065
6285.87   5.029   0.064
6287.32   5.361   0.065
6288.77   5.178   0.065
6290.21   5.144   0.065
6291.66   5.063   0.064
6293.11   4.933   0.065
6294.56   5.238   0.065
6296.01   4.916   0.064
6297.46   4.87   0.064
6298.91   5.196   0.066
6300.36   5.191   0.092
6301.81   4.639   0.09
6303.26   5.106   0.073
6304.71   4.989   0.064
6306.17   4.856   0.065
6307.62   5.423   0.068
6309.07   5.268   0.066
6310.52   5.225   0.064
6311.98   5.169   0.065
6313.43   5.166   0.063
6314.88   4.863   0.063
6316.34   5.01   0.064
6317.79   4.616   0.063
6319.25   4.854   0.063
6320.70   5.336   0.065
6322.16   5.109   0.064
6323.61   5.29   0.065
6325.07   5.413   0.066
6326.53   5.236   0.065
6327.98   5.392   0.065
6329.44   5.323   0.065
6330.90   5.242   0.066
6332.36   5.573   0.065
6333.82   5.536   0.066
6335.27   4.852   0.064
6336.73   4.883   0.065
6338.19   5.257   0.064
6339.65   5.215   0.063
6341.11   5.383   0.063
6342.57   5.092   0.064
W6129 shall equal 1.03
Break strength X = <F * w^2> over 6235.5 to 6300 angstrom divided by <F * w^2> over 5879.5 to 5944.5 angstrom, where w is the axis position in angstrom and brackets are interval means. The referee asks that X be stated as 1.28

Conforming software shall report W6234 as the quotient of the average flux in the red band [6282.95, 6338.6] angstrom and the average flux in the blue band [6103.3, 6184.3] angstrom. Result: 1.0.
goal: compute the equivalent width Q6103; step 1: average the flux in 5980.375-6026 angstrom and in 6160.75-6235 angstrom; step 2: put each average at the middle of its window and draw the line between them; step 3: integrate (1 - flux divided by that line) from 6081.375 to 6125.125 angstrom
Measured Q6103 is -1.4 angstrom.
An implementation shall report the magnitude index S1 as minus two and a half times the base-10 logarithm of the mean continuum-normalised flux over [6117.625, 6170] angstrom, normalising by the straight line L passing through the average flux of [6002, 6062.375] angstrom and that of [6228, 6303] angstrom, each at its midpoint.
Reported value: 0.05 mag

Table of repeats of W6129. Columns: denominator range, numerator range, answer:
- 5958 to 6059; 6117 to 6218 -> 0.93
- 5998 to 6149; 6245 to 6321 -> 0.93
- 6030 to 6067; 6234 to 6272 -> 0.86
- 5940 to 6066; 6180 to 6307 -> 0.92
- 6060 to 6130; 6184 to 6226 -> 0.93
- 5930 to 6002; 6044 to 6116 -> 1.03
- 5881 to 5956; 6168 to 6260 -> 1.10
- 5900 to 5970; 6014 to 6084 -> 1.07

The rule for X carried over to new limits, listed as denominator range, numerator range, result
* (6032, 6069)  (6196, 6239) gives 0.93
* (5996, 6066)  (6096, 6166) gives 0.98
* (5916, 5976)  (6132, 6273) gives 1.02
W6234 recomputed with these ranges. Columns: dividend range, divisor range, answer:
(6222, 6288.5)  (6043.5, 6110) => 0.88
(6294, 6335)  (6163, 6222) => 1.05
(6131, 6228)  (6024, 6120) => 0.91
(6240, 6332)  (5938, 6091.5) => 0.93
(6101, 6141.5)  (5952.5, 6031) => 0.97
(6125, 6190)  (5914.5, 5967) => 0.97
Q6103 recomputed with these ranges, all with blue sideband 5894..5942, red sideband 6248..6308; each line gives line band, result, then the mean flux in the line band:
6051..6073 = -3.6 angstrom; 5.49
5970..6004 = -4.5 angstrom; 5.28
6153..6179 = 1.2 angstrom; 4.6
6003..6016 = -1.5 angstrom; 5.21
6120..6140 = -0.5 angstrom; 4.9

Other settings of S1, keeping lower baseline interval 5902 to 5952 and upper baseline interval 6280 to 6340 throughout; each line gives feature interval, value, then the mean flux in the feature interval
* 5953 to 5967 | -0.04 mag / 5.22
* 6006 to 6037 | -0.04 mag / 5.24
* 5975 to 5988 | -0.03 mag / 5.17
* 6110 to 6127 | 0.01 mag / 5.01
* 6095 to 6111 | -0.03 mag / 5.21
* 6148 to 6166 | 0.09 mag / 4.66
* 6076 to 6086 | -0.07 mag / 5.39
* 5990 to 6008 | -0.06 mag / 5.32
